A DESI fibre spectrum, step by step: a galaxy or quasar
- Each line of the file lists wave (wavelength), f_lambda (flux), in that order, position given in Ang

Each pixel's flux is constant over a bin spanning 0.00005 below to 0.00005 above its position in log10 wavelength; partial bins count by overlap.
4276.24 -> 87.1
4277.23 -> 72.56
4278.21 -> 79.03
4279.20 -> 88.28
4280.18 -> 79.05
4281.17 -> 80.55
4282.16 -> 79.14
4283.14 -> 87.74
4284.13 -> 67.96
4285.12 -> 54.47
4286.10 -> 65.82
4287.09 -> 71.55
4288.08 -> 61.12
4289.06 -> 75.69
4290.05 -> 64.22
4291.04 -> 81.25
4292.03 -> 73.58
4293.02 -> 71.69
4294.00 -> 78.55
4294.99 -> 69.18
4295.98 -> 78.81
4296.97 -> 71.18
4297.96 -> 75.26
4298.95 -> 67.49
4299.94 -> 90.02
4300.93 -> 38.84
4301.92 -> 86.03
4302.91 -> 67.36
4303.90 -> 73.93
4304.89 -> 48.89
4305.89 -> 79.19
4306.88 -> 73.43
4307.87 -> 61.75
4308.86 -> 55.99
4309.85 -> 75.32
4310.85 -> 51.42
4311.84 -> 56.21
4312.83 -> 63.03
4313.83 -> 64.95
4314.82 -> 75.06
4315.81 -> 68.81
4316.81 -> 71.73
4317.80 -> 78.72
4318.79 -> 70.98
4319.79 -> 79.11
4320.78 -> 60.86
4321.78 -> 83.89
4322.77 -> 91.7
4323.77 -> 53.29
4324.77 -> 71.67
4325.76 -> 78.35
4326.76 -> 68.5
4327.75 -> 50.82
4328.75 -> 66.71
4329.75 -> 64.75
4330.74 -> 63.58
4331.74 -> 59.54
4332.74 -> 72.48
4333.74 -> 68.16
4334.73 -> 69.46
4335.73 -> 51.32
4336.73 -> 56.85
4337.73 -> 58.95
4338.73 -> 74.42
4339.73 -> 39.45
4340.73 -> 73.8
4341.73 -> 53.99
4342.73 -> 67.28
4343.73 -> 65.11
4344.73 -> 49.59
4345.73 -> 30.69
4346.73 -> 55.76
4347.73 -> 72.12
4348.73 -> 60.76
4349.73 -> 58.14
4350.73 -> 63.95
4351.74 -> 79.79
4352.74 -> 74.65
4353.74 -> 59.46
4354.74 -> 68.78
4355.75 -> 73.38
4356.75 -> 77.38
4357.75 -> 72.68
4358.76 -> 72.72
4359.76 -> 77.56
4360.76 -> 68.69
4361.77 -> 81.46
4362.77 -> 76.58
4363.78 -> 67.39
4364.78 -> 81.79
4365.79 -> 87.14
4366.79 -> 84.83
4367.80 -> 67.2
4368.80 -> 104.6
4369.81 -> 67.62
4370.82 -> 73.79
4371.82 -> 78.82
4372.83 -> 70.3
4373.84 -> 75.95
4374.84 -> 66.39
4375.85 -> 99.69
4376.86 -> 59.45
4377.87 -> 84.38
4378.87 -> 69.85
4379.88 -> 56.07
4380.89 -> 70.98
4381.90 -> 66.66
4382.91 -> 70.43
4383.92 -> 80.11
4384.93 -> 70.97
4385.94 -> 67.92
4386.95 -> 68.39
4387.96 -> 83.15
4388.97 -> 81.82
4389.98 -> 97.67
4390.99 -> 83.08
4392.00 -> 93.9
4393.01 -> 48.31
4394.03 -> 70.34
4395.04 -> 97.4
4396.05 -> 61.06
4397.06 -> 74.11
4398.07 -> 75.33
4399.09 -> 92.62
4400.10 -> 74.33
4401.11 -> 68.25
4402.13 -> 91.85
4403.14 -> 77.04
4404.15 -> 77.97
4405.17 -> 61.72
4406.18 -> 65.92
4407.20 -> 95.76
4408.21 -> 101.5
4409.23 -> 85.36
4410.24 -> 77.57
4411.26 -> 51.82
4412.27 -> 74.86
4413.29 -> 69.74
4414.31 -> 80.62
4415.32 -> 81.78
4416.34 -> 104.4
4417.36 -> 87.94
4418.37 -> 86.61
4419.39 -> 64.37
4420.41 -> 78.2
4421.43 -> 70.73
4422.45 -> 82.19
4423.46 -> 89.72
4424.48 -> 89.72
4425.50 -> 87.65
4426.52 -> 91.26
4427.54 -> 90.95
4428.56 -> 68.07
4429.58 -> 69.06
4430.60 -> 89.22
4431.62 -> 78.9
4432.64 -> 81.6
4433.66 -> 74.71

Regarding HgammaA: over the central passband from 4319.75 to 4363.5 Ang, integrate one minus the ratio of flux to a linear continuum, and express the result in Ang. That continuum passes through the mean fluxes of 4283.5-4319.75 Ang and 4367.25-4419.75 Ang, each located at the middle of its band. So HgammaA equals 3.8 Ang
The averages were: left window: 69.1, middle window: 66.2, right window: 77.1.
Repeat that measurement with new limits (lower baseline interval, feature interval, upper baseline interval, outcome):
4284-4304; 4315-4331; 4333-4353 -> -1.3 Ang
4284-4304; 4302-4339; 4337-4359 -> 0.0 Ang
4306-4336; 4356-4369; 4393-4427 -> -0.8 Ang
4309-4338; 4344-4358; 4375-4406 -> 1.3 Ang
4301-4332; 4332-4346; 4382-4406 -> 2.1 Ang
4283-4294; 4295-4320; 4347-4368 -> 0.7 Ang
